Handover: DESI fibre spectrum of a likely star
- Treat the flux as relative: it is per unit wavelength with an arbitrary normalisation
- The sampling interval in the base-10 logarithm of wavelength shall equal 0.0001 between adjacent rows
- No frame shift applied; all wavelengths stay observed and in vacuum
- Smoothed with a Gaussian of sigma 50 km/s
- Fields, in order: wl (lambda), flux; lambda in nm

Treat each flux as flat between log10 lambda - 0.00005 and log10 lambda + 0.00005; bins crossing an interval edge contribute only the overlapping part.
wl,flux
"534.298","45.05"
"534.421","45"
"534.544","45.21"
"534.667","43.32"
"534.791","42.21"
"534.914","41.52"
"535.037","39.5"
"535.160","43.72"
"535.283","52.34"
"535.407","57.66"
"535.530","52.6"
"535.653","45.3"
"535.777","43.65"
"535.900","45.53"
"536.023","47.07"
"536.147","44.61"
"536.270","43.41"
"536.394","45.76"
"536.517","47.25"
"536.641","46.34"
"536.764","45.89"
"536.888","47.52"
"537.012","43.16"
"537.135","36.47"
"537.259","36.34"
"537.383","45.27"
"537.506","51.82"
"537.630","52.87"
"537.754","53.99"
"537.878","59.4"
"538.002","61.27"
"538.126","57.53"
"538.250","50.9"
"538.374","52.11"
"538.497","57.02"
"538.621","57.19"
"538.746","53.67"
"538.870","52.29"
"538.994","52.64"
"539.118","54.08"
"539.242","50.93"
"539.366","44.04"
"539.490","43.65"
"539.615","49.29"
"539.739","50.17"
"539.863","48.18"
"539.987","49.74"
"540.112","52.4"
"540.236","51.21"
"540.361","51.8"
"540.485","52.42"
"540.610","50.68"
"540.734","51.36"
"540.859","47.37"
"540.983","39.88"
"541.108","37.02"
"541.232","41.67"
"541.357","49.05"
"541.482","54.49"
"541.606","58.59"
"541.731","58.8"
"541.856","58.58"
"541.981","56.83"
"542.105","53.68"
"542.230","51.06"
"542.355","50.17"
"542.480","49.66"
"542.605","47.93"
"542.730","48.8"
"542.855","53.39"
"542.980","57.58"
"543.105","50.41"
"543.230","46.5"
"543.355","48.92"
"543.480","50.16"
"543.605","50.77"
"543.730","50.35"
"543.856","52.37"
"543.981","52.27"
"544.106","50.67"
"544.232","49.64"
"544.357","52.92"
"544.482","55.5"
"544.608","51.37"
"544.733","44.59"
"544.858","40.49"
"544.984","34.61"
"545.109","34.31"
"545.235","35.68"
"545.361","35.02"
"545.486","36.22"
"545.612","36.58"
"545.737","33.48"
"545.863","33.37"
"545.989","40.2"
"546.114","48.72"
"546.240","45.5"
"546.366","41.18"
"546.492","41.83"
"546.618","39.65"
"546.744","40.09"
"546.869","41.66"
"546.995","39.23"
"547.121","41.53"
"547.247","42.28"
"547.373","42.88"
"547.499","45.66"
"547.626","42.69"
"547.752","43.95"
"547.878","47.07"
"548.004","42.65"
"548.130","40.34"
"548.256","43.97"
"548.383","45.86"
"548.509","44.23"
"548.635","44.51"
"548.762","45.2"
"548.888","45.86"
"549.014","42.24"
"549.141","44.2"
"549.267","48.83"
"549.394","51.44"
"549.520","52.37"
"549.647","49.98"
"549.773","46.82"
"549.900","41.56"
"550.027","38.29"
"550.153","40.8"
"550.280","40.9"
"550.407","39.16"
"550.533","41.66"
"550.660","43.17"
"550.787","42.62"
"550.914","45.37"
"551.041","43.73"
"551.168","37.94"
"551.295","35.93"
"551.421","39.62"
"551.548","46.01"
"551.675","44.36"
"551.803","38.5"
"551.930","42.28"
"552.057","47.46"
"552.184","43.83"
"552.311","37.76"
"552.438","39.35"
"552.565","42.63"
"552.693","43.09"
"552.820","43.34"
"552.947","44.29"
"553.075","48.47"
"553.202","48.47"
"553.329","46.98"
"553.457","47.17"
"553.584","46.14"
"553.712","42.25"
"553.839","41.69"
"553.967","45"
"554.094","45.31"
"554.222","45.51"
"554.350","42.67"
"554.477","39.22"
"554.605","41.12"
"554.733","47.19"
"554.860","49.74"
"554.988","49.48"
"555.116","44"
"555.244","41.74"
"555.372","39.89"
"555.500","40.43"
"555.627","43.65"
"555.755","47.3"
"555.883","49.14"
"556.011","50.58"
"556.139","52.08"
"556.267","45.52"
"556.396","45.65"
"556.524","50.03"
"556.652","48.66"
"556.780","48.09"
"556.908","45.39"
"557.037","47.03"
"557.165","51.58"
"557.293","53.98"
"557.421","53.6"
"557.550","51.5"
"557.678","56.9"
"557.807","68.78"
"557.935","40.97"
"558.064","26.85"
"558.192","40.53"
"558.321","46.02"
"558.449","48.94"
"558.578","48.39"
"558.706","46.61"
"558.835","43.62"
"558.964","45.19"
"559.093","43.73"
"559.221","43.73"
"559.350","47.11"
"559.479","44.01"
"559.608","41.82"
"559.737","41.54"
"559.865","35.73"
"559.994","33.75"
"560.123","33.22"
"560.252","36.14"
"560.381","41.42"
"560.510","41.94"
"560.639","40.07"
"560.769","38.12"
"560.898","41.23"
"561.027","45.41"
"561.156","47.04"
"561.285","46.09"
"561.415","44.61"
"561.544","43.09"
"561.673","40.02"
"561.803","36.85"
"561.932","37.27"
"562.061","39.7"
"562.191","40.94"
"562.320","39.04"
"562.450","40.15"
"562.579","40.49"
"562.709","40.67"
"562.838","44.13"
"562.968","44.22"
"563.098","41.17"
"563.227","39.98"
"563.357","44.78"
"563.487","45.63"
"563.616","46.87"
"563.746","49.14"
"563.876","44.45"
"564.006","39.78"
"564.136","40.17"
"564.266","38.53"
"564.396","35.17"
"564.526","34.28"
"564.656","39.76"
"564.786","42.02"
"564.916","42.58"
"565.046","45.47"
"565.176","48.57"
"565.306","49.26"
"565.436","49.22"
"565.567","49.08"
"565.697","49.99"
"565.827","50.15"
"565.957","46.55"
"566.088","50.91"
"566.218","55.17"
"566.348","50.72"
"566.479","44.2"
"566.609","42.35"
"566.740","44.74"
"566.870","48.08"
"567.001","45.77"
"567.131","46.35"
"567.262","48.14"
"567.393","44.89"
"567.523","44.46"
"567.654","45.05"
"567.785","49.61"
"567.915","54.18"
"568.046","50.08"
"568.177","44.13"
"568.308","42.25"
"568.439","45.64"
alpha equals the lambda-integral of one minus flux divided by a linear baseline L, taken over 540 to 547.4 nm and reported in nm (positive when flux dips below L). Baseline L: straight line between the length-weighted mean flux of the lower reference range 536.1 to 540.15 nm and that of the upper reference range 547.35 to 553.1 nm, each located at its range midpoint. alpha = 0.02 nm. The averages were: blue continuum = 49.6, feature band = 46.7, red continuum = 43.5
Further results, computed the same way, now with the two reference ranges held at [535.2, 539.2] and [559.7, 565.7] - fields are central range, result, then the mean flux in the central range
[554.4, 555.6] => 0.02 nm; 43.7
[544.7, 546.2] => 0.30 nm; 37.8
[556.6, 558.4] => -0.21 nm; 48.6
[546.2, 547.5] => 0.14 nm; 41.7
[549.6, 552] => 0.19 nm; 42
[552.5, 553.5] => -0.02 nm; 45.5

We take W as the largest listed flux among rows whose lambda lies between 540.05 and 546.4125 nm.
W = 58.8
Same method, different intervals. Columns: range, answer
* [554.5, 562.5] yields 68.78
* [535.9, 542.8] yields 61.27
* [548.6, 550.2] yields 52.37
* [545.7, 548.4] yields 48.72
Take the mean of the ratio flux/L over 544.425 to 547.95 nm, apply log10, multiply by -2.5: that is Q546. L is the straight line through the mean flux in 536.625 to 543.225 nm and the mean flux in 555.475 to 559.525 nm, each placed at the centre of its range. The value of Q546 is 0.197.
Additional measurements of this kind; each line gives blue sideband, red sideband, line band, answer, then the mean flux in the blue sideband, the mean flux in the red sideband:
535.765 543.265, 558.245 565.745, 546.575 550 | 0.07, 49.9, 42.5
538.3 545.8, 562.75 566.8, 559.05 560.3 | 0.14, 48.9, 44.8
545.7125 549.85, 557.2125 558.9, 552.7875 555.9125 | 0.04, 43.7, 48.2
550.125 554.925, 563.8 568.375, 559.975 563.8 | 0.08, 43.2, 45.6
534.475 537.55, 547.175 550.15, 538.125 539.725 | -0.15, 45.3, 44.8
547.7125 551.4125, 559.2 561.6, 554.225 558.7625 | -0.12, 43.8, 41.3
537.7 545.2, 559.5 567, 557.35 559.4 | -0.06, 50.6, 42.9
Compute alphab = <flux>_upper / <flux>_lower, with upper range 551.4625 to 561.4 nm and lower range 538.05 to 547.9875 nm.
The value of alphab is 0.94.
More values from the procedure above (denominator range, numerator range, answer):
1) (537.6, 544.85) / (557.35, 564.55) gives 0.83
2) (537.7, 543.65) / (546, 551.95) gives 0.84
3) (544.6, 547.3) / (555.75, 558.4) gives 1.23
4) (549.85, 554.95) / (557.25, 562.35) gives 1.01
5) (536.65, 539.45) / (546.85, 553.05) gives 0.86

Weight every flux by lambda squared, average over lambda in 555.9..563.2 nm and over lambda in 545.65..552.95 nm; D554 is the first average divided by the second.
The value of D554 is 1.1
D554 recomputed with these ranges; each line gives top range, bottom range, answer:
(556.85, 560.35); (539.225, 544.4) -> 0.95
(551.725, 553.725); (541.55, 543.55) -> 0.87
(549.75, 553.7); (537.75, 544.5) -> 0.86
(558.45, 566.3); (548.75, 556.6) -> 1.00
